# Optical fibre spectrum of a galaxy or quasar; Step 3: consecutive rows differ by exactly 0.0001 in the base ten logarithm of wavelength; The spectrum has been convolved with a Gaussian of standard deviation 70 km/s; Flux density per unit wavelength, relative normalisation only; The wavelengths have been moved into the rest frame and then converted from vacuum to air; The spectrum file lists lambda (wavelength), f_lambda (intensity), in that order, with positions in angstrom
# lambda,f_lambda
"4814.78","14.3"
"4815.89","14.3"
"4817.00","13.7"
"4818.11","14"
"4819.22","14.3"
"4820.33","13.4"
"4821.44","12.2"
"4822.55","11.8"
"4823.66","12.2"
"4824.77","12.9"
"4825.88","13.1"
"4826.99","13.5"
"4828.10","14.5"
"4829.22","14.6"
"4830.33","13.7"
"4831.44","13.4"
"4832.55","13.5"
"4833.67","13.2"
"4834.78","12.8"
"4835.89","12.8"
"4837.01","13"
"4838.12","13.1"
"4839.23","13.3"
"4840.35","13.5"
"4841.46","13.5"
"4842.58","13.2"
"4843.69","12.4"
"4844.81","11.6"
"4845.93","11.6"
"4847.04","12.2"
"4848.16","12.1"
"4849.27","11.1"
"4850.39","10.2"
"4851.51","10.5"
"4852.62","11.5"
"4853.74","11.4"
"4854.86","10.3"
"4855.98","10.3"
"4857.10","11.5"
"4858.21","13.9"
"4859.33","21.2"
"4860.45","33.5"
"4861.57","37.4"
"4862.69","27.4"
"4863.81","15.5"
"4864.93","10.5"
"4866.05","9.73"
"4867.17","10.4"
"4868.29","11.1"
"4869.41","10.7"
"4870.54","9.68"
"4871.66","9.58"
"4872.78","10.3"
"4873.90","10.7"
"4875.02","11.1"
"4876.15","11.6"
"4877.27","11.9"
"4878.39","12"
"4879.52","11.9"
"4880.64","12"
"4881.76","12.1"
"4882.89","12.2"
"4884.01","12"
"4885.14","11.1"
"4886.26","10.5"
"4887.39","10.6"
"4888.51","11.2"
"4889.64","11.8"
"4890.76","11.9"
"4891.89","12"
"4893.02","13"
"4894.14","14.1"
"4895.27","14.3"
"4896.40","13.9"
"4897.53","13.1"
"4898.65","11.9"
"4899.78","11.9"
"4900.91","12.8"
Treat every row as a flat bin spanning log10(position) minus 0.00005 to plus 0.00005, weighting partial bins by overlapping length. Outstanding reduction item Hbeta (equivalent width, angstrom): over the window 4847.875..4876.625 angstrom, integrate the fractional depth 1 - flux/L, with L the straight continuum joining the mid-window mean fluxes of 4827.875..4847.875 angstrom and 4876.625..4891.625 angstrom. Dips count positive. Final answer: -3.9 angstrom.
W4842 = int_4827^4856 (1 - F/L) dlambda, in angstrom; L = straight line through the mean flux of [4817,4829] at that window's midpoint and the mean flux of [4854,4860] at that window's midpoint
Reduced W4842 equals 2.14 angstrom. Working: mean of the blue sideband 13.2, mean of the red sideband 13.7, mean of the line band 12.5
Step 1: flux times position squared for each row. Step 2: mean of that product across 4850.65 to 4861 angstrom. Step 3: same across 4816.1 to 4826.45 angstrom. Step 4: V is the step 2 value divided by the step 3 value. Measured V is 1.14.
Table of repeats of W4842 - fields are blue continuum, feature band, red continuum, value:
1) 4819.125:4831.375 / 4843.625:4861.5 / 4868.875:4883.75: -3.0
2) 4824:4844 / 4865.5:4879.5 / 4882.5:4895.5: 1.8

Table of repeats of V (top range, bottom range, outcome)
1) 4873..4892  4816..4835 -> 0.88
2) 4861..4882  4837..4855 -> 1.13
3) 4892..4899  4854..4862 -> 0.71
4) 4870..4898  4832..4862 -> 0.85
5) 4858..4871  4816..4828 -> 1.36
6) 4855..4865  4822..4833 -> 1.54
